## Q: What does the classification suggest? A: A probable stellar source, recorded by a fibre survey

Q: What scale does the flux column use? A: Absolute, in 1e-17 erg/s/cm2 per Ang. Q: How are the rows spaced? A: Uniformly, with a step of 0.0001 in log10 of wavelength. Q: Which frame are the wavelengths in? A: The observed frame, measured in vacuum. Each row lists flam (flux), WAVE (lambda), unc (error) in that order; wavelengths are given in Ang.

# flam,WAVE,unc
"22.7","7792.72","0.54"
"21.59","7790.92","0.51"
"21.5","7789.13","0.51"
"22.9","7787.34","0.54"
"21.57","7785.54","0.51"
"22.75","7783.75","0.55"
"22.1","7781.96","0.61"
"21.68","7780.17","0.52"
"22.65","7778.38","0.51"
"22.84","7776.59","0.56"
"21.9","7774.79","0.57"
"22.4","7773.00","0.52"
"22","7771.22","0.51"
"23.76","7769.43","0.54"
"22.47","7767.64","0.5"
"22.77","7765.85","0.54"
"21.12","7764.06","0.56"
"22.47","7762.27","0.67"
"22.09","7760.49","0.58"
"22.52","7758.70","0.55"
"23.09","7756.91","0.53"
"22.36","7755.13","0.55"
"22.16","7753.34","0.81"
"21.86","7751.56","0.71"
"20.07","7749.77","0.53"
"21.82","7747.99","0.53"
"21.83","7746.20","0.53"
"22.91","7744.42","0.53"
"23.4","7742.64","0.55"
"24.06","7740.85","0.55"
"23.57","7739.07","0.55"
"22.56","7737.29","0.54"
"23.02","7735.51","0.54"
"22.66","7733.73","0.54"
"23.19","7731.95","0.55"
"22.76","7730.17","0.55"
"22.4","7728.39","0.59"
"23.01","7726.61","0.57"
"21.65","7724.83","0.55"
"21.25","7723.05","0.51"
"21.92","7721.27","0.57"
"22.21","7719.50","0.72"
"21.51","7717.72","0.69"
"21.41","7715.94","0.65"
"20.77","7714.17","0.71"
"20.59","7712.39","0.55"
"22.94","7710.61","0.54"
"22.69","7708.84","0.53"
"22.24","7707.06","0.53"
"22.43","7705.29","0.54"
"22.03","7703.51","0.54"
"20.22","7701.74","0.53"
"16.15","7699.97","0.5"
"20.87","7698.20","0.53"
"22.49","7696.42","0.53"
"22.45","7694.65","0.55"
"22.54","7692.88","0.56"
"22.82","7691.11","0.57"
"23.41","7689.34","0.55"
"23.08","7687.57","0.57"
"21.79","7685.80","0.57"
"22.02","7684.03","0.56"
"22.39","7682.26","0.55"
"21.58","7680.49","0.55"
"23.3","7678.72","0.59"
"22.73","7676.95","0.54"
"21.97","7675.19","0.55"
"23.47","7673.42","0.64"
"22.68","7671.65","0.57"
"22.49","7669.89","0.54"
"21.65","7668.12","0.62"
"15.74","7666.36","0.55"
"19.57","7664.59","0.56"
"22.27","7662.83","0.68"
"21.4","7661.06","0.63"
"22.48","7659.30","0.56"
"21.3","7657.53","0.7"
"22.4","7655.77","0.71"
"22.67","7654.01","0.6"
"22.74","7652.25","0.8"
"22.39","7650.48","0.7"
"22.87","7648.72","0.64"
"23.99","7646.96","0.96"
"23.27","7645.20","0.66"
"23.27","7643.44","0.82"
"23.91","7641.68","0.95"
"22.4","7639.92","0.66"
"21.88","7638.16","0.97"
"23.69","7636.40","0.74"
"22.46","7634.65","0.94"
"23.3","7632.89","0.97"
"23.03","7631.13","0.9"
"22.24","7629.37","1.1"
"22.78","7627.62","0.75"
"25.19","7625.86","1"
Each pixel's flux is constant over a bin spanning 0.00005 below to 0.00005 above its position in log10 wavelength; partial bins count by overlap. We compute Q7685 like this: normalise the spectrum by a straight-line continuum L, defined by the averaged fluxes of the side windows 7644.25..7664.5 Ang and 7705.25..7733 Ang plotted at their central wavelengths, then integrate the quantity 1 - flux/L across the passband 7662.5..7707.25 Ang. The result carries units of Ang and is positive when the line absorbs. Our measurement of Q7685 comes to 1.1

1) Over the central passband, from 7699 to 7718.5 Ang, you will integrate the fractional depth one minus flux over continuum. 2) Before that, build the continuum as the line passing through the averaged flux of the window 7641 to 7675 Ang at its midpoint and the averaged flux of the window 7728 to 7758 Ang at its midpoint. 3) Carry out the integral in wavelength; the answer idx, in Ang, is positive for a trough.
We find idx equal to 1.1 Ang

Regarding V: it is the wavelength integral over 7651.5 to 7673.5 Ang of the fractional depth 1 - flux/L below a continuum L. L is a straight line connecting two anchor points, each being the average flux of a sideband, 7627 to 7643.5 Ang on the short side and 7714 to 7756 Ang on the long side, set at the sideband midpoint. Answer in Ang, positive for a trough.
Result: 1.2 Ang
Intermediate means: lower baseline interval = 22.9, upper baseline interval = 22.3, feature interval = 21.5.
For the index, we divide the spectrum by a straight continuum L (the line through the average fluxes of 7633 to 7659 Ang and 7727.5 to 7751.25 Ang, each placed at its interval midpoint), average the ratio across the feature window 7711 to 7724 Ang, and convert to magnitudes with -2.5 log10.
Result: 0.06 mag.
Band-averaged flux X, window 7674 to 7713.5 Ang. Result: 21.9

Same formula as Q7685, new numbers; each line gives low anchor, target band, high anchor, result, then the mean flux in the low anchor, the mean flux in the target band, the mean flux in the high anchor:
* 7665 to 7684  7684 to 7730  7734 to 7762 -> 0.6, 21.8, 21.8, 22.5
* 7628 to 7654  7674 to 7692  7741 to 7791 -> 0.2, 22.9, 22.5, 22.3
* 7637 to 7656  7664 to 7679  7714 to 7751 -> 0.8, 22.9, 21.5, 22.3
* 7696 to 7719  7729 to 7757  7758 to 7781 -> -0.9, 21.2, 22.6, 22.4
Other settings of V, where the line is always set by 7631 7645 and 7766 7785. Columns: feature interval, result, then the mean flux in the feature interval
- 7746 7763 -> 0.38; 22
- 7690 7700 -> 0.47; 21.7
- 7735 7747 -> -0.25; 23.1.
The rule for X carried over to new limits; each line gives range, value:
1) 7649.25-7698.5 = 22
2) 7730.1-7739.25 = 22.9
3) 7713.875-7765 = 22.3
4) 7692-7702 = 20.8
